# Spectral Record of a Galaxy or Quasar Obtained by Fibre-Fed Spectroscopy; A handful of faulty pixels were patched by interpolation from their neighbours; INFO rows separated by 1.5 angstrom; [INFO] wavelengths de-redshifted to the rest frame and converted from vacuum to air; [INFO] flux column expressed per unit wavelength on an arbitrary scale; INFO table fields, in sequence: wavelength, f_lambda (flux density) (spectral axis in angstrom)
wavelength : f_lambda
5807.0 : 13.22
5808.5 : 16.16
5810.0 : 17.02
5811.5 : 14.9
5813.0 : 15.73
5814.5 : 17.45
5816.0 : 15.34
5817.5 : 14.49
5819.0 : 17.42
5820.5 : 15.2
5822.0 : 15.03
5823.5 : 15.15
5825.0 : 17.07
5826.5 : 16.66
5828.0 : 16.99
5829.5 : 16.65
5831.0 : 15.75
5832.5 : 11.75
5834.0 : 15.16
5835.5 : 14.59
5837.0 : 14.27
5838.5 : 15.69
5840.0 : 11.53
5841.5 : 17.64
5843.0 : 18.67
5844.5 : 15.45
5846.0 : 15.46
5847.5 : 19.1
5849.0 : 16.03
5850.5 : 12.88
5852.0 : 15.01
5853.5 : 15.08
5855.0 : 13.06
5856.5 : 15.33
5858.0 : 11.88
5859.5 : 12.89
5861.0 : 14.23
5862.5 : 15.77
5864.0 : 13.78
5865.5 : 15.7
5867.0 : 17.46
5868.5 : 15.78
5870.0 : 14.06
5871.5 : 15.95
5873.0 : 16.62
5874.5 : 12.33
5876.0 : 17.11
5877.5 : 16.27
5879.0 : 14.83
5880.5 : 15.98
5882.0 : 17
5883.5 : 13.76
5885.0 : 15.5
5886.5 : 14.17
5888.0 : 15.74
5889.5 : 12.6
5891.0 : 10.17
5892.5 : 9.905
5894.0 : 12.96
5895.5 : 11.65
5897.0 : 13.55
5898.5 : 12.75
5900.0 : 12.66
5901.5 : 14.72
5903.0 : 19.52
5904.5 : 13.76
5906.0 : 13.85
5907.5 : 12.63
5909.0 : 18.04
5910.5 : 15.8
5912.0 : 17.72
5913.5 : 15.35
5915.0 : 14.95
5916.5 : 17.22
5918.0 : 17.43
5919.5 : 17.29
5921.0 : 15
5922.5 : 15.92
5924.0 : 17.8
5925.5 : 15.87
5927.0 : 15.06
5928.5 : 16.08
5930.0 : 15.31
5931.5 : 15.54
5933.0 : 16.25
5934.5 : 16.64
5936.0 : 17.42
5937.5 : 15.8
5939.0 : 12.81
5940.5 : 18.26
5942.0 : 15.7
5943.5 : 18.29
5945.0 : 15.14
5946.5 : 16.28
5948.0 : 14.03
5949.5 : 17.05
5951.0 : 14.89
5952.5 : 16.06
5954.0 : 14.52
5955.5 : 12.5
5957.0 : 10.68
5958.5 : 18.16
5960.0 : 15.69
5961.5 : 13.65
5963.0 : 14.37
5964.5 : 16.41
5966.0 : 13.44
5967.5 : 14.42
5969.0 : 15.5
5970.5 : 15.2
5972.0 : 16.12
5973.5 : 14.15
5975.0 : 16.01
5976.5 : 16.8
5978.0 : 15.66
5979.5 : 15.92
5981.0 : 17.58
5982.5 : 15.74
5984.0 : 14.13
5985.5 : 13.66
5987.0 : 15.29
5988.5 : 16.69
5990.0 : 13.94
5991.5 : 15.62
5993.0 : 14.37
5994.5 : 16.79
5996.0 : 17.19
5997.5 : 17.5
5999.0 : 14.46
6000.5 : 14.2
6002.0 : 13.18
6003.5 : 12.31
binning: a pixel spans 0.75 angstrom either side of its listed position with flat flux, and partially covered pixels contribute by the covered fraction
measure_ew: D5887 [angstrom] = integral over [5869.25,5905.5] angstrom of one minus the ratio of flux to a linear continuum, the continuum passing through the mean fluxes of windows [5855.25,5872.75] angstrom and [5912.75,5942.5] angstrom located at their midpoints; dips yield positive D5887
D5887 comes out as 2.26 angstrom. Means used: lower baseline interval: 14.8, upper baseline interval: 16.1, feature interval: 14.3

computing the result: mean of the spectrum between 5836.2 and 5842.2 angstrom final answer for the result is 14.8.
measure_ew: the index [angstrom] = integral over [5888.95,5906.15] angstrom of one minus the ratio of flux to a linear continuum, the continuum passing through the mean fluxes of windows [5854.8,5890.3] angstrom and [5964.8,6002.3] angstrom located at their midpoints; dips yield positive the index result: 2.1 angstrom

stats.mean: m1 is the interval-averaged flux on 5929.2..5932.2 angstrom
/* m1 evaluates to 15.4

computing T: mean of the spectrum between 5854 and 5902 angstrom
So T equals 14.3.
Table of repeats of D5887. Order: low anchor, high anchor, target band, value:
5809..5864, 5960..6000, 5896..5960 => -0.8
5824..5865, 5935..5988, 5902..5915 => -0.4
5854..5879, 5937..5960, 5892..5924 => 0.3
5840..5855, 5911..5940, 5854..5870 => 1.3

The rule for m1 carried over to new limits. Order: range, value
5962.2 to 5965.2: 15.3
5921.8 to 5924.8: 16.9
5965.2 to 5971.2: 14.7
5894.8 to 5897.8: 12.6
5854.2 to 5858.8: 13.4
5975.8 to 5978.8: 16.2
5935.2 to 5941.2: 16.1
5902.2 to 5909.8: 15.6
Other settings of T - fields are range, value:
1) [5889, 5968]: 15.1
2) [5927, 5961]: 15.6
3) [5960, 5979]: 15.2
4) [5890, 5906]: 13.2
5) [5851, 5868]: 14.6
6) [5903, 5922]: 15.9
